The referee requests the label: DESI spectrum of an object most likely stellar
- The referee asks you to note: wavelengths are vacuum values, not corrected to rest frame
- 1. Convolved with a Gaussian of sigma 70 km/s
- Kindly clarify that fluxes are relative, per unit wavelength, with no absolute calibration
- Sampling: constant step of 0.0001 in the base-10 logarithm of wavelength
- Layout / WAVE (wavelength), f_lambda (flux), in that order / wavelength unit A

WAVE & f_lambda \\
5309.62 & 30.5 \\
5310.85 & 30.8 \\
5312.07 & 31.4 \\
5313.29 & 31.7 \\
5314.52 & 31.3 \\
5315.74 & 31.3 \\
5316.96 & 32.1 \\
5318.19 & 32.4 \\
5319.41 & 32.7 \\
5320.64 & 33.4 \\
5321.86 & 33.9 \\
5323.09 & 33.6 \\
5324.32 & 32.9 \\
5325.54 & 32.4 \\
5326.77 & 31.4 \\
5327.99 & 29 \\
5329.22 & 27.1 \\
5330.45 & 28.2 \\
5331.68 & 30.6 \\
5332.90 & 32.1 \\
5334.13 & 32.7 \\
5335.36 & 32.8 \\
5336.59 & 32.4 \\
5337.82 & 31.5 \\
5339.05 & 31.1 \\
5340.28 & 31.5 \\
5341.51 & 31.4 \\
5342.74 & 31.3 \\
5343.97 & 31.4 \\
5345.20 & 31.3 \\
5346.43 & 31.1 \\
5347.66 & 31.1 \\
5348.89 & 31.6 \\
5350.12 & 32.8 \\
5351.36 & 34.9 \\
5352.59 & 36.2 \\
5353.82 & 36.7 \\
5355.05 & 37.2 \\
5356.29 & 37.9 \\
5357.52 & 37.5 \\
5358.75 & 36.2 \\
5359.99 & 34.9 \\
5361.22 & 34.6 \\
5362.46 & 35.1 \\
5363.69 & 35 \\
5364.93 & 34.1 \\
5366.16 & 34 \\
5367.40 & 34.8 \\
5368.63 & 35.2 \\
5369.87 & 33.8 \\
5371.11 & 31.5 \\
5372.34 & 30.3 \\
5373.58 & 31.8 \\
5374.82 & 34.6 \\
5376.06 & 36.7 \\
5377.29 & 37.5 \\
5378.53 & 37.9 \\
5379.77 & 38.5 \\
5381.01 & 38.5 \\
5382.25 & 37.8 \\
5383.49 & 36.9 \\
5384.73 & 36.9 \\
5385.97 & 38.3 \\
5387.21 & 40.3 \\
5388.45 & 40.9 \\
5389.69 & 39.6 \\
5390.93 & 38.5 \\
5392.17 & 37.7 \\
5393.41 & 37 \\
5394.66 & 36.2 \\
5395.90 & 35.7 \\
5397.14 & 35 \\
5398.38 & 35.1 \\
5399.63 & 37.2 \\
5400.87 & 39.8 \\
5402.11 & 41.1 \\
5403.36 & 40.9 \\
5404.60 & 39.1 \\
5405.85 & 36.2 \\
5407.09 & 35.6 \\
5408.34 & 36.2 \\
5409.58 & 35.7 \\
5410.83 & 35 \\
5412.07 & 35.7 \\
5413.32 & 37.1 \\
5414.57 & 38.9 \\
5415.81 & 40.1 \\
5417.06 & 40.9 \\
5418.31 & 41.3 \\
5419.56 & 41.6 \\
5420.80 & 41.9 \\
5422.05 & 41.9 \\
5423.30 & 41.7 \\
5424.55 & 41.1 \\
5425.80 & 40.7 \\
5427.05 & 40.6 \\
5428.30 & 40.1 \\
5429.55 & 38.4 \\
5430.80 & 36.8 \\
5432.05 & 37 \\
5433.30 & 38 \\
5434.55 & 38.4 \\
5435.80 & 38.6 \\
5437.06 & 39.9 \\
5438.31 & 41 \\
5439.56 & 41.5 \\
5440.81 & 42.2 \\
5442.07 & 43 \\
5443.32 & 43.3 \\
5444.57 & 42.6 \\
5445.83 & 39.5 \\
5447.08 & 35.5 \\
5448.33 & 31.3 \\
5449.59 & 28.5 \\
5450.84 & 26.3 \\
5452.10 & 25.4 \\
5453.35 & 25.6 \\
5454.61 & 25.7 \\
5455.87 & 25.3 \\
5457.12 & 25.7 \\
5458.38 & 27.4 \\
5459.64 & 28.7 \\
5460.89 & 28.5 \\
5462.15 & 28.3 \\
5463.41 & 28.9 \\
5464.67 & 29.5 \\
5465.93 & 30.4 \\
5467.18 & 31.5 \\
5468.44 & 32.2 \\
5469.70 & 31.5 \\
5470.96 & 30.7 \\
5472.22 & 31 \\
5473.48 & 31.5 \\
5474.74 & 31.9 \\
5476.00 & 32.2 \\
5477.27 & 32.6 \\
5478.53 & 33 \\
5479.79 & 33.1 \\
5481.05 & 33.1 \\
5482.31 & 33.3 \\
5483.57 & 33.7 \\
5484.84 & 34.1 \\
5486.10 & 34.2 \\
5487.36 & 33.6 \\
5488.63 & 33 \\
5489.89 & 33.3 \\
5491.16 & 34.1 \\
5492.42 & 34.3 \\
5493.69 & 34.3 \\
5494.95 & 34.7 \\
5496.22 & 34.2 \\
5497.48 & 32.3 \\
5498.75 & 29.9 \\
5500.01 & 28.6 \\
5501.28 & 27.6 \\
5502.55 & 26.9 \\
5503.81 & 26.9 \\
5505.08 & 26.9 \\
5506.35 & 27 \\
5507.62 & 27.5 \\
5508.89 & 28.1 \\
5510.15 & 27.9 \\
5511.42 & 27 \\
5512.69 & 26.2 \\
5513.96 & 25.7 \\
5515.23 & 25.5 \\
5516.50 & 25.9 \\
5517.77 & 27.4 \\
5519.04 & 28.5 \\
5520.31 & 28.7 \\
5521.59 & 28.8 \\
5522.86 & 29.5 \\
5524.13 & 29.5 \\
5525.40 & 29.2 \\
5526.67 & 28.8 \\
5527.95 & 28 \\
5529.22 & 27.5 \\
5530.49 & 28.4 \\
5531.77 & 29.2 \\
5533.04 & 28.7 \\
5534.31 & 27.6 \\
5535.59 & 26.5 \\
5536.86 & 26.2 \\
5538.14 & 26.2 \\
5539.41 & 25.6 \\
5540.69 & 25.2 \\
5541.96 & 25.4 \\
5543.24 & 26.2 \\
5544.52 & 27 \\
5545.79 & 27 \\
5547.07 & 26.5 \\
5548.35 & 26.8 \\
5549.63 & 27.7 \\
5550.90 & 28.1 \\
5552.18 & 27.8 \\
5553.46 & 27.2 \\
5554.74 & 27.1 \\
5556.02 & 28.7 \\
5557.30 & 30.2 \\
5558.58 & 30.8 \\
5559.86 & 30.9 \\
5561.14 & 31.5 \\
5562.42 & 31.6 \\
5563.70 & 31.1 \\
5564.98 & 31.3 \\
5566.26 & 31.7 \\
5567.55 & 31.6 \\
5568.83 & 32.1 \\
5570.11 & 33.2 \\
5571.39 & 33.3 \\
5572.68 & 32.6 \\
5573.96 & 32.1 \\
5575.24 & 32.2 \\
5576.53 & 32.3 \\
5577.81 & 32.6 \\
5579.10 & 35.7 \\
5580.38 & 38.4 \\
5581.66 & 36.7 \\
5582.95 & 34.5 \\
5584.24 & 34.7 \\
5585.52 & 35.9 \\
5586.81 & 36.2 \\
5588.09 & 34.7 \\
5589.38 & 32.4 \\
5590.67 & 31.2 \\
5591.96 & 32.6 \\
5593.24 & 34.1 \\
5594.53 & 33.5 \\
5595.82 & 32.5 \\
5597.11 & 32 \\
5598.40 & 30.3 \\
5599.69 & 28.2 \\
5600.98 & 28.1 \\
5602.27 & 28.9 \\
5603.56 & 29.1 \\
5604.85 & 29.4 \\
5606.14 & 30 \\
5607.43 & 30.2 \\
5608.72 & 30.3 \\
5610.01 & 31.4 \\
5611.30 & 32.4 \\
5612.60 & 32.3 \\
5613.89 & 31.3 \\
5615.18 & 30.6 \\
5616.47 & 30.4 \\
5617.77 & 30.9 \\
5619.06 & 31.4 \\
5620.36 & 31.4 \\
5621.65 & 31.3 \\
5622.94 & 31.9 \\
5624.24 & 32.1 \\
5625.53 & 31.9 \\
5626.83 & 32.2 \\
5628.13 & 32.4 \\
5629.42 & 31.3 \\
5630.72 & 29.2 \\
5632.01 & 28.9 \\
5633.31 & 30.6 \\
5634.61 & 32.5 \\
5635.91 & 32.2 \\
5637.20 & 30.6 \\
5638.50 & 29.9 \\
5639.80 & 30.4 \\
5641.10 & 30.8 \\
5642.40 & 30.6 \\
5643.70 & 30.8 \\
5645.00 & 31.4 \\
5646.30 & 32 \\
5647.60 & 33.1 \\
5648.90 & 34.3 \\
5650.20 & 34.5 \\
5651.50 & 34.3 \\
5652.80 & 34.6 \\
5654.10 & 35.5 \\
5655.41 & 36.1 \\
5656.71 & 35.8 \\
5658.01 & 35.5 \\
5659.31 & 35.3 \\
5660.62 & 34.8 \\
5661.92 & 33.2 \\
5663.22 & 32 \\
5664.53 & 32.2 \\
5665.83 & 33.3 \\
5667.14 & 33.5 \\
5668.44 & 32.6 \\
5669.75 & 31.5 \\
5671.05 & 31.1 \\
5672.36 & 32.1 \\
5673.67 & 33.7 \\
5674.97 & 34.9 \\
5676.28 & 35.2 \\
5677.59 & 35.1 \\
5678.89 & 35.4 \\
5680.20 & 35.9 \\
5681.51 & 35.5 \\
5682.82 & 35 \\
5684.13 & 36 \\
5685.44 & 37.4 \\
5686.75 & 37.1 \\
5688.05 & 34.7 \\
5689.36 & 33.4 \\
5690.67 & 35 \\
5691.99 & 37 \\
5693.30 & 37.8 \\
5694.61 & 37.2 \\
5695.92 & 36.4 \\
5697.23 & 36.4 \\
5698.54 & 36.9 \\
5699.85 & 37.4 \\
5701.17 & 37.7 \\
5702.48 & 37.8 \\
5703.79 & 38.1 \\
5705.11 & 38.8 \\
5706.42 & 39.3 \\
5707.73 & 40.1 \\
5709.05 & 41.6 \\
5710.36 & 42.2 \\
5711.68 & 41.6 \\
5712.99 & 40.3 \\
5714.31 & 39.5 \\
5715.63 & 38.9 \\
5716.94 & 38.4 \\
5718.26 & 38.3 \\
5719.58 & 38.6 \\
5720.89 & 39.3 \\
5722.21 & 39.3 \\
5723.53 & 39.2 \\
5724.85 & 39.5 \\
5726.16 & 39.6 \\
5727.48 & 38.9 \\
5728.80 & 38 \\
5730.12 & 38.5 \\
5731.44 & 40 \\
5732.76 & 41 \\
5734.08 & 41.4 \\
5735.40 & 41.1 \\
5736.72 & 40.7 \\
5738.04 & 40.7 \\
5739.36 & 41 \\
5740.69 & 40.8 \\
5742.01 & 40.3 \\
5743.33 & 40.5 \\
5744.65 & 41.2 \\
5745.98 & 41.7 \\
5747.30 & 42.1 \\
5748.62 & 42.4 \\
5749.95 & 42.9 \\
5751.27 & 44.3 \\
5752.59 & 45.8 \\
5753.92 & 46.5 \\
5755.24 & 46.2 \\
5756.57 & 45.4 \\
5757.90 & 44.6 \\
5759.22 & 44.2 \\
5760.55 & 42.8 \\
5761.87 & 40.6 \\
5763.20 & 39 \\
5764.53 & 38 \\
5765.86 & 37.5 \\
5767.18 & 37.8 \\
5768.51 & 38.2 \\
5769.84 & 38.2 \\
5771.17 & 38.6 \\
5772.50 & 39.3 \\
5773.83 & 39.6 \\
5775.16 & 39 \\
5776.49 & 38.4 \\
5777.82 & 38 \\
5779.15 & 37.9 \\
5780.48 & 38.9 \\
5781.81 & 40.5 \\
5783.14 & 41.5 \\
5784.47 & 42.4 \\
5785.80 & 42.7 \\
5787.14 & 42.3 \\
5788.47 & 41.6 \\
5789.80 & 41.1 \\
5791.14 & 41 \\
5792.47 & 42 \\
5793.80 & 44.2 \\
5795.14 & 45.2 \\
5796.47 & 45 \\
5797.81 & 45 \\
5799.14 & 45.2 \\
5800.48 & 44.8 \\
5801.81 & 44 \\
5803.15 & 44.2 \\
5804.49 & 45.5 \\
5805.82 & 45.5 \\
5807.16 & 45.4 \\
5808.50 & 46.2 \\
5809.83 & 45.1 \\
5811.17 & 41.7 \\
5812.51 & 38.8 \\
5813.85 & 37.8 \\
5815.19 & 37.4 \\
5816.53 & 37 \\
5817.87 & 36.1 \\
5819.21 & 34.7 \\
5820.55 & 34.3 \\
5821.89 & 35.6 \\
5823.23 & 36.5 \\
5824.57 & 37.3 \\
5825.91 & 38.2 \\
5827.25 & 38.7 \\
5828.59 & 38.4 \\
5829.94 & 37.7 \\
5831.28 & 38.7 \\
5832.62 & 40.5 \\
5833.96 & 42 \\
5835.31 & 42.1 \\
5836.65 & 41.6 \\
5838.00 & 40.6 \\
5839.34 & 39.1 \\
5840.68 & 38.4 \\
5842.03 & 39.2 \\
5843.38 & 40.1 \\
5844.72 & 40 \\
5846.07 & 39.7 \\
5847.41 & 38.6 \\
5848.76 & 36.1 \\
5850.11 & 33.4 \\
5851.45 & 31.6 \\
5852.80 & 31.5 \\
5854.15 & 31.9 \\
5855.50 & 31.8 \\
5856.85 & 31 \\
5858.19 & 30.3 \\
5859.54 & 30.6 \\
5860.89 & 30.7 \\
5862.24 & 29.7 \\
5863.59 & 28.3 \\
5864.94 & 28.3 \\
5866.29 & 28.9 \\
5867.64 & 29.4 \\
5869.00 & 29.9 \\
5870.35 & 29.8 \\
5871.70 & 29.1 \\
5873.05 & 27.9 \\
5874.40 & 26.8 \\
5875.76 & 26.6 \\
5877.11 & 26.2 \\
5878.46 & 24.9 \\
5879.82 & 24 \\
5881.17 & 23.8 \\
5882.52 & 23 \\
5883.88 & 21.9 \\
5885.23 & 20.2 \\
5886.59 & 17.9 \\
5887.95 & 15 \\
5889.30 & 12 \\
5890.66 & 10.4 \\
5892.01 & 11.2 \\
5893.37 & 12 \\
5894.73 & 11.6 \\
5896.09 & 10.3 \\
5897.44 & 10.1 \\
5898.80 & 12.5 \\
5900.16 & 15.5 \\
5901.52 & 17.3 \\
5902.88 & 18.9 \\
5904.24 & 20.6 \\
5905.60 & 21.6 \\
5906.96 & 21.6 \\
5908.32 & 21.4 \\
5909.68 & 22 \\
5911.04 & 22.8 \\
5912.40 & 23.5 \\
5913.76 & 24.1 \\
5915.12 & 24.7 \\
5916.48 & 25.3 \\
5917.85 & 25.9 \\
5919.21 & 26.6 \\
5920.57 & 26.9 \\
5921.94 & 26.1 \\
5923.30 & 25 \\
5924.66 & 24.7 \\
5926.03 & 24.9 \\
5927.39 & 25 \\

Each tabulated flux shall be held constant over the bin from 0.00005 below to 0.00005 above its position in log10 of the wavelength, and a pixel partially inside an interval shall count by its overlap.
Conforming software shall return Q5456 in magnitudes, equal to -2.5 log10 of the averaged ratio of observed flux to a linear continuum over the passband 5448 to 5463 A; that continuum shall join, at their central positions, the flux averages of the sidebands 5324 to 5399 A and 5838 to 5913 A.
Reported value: 0.21 mag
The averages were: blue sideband 34.4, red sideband 25.6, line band 27.2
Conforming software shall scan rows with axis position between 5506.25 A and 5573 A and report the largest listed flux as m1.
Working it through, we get 33.3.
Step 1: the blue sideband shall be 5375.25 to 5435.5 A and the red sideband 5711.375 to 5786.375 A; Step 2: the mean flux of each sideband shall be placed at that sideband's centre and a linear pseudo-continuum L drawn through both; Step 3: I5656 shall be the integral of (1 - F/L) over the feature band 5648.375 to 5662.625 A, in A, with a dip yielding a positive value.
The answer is 1.8 A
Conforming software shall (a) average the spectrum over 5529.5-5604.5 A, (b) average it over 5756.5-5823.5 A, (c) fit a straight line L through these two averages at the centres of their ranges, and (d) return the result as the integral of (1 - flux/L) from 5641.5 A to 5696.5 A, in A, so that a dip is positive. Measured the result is 1.4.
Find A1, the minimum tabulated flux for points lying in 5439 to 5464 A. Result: 25.3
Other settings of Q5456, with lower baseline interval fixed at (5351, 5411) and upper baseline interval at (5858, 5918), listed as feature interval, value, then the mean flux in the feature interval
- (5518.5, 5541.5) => 0.16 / 27.9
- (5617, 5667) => -0.12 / 32.4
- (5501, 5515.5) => 0.22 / 27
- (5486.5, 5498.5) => -0.01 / 33.6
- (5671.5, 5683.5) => -0.23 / 34.7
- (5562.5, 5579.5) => -0.04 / 32.4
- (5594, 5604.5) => 0.00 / 30.2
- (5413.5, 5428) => -0.16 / 40.8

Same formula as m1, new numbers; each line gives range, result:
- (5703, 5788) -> 46.5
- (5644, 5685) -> 36.1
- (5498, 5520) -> 29.9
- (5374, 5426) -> 41.9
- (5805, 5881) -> 46.2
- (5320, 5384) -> 38.5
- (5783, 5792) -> 42.7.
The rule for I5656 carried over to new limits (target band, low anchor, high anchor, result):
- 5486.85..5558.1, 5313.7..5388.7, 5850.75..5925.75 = 4.7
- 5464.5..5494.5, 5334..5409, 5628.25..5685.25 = 1.7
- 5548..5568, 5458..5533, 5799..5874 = 1.1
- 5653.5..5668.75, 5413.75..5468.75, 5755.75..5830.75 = 1.8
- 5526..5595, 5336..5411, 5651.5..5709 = 9.8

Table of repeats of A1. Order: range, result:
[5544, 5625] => 26.5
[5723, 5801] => 37.5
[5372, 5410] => 30.3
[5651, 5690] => 31.1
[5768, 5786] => 37.9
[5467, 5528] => 25.5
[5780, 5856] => 31.5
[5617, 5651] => 28.9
